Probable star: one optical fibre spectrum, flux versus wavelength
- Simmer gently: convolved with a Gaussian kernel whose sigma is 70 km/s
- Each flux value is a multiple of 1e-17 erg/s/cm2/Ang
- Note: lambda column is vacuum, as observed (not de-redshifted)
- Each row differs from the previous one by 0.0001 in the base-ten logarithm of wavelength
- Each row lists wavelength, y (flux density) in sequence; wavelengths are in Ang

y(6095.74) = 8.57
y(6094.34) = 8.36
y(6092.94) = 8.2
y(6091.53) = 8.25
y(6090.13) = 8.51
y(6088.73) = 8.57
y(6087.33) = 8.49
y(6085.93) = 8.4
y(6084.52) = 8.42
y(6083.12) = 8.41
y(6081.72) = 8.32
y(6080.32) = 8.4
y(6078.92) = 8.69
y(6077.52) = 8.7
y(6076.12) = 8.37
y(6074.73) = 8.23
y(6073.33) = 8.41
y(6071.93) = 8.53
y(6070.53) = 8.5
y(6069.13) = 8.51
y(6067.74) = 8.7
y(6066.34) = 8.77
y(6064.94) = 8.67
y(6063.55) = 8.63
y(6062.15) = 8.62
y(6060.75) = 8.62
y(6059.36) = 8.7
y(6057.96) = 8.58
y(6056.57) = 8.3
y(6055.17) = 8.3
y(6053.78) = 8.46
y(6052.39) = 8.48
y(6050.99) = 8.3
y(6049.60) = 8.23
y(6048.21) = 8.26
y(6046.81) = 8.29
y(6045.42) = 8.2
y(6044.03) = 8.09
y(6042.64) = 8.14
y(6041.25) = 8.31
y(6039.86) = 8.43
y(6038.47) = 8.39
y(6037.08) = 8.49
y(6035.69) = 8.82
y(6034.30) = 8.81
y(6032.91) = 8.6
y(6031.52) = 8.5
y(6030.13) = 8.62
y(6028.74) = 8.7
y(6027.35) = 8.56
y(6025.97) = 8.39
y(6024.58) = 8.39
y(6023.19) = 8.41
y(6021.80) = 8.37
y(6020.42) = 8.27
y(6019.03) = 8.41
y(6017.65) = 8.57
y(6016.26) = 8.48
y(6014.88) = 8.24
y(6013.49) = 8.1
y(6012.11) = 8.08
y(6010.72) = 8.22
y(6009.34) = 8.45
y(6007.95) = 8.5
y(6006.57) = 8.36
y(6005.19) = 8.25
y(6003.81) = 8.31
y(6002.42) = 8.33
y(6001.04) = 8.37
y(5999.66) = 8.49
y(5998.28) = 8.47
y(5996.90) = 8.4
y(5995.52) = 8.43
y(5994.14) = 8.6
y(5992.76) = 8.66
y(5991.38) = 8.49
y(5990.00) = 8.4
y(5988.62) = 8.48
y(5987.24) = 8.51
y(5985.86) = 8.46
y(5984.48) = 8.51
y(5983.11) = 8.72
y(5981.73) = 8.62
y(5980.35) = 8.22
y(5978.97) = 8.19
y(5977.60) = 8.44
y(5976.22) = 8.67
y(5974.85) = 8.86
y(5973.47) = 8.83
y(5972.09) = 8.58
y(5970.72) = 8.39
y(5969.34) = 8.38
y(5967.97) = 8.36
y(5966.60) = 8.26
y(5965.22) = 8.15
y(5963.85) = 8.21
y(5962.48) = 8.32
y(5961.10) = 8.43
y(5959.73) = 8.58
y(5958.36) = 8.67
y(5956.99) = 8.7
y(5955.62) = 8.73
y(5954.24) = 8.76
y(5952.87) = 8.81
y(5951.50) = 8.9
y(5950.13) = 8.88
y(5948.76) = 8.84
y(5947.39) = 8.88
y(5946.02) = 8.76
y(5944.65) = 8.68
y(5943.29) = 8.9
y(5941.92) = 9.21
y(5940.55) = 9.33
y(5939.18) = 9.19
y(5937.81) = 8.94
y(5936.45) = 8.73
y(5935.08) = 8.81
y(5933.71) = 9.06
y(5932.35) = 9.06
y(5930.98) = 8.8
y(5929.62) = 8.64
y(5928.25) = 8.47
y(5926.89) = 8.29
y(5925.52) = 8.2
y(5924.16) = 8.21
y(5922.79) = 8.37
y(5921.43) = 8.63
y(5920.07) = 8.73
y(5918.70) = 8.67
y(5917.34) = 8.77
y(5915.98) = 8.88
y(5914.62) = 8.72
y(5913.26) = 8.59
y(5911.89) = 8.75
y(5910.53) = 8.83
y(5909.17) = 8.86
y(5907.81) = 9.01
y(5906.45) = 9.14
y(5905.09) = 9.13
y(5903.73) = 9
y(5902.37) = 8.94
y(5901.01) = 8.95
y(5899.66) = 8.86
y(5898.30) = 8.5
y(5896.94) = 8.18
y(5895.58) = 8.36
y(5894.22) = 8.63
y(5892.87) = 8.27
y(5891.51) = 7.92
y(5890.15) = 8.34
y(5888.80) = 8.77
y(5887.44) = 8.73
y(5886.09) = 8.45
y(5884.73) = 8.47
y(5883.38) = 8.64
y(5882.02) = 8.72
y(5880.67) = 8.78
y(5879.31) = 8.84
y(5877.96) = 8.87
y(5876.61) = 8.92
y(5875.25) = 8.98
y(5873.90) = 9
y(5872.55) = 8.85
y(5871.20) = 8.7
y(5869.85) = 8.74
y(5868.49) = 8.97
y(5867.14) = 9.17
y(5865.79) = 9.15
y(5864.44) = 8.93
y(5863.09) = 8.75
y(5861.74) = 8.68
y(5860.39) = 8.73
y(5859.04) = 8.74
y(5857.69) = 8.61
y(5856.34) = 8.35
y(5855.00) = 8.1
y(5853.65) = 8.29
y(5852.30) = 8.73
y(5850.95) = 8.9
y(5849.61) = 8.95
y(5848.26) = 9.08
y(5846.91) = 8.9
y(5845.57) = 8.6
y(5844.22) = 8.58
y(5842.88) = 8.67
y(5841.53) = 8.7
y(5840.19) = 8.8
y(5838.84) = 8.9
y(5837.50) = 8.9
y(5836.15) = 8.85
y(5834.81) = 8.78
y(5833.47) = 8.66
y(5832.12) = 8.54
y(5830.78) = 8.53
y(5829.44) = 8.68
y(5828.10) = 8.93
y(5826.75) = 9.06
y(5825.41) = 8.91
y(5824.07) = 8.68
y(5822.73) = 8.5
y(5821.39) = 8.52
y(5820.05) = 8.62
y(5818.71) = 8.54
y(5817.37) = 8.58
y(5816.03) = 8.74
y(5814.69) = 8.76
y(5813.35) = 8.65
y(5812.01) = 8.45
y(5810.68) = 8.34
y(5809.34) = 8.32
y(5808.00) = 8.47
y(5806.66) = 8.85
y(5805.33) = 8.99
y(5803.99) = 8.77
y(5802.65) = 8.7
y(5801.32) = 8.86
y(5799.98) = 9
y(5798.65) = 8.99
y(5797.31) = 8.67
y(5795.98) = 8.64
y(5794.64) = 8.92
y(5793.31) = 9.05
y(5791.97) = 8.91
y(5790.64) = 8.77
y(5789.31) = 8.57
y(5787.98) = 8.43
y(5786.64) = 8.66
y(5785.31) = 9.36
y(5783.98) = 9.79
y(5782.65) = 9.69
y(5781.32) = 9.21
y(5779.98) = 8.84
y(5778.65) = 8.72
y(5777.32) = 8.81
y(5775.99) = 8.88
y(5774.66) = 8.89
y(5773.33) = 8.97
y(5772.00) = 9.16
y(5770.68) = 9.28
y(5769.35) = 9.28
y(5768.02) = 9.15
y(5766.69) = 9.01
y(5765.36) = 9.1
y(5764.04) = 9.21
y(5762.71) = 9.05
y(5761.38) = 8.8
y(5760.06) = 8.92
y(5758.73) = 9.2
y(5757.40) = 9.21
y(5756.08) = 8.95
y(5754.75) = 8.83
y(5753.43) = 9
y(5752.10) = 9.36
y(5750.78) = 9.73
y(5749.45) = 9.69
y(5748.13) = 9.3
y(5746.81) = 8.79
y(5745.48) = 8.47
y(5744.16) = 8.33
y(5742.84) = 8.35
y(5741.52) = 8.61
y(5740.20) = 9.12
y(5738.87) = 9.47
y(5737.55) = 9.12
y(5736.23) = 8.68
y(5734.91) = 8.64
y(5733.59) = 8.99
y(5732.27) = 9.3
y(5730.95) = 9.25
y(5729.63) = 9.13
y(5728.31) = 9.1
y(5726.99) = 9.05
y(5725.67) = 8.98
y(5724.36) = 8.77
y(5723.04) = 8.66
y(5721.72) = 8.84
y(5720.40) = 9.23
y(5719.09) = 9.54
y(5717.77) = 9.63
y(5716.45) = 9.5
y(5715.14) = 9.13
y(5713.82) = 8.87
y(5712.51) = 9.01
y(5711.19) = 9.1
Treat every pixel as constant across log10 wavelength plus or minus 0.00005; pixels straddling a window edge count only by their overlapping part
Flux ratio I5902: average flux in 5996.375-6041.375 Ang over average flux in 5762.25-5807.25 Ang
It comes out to 0.94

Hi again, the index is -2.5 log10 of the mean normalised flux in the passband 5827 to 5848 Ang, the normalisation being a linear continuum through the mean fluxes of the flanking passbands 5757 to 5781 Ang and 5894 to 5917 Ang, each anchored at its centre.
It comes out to 0.02 mag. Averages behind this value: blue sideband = 9.02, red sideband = 8.79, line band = 8.75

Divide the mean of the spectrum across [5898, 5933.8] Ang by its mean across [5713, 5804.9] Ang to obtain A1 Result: 1.0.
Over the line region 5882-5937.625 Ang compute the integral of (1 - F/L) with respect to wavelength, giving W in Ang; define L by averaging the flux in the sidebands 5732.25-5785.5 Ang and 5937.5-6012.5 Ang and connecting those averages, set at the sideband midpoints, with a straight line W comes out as 0.3 Ang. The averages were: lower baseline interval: 9.05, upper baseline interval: 8.56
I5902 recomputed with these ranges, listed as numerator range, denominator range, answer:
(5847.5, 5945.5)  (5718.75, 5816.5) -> 0.98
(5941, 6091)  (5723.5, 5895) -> 0.96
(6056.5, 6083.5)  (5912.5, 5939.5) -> 0.98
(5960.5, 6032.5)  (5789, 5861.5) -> 0.97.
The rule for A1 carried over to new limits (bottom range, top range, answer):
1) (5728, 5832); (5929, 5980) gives 0.98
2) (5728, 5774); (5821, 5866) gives 0.96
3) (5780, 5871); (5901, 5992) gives 0.99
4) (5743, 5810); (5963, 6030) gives 0.94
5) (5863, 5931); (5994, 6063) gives 0.97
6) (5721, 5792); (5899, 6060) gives 0.95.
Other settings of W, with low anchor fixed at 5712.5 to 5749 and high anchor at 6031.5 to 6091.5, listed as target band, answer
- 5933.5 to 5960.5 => -0.7 Ang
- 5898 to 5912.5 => -0.3 Ang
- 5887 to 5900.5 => 0.4 Ang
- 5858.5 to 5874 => -0.1 Ang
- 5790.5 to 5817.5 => 0.4 Ang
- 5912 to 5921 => 0.0 Ang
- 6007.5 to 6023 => 0.4 Ang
